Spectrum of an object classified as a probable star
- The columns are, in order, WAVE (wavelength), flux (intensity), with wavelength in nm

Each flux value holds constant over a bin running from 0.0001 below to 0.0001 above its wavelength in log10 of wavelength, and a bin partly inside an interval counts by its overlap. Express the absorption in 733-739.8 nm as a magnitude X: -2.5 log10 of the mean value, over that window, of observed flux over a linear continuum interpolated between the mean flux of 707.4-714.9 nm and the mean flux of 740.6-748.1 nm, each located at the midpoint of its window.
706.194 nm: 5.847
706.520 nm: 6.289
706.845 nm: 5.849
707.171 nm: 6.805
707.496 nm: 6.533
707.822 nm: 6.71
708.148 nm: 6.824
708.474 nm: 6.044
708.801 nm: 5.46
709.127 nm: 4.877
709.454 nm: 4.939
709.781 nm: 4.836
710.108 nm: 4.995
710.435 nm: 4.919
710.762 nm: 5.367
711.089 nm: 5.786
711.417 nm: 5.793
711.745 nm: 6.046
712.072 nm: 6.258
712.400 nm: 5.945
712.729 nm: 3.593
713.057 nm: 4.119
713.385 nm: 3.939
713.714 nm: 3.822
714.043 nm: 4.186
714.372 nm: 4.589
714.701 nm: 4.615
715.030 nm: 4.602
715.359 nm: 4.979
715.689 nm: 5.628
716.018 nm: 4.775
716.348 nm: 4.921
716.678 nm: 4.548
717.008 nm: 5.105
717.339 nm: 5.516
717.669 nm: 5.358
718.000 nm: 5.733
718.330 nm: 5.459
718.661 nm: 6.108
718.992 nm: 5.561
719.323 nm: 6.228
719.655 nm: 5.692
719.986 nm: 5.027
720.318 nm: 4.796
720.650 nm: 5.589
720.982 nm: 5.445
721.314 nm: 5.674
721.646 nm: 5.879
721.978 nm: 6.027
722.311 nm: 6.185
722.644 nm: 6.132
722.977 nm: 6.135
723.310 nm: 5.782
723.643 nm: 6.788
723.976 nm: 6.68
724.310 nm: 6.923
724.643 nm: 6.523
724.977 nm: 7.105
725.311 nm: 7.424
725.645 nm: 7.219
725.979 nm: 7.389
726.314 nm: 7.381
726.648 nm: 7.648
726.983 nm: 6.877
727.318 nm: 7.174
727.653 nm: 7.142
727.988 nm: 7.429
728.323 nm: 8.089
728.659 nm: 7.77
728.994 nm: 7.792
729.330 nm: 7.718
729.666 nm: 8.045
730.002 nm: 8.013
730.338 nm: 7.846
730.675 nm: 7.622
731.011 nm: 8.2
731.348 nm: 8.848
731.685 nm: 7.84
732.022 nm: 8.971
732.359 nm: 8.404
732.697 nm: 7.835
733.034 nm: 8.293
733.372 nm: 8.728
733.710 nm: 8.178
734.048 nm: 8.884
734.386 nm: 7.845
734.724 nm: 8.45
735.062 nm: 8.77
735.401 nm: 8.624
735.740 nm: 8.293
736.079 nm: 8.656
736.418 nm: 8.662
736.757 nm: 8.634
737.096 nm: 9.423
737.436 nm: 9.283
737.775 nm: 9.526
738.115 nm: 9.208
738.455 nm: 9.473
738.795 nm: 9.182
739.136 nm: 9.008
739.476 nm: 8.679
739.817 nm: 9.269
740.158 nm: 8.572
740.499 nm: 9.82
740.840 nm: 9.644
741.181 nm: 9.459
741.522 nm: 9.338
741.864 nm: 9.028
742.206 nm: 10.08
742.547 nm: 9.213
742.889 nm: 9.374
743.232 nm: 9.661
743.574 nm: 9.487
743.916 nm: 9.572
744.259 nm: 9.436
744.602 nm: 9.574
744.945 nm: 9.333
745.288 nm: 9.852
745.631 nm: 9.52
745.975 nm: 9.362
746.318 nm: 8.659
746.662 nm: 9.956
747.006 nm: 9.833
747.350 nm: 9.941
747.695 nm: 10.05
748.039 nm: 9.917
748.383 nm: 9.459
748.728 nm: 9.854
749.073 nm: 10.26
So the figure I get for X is -0.04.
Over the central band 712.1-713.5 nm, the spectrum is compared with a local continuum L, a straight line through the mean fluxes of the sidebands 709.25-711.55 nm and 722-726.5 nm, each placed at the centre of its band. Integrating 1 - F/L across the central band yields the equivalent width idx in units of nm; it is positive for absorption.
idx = 0.224 nm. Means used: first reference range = 5.22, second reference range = 6.72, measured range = 4.6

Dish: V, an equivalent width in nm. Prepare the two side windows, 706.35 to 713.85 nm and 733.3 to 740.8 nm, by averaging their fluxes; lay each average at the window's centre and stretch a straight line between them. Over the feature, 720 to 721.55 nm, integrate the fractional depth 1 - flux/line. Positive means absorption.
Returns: 0.33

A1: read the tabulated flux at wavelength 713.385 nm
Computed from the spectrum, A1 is 3.939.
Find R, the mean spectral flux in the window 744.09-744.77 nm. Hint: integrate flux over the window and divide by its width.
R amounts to 9.5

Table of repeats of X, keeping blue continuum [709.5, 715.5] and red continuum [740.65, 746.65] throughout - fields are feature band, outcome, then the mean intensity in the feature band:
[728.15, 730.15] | -0.08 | 7.9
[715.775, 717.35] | 0.11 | 4.95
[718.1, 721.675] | 0.08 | 5.58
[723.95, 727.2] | -0.05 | 7.14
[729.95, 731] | -0.05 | 7.86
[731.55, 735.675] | -0.05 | 8.4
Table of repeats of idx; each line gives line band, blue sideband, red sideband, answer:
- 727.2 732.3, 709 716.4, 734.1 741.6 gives -0.15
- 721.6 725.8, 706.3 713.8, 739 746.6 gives 0.34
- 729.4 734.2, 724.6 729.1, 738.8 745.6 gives -0.14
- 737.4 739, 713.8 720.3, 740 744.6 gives -0.11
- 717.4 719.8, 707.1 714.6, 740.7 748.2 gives 0.21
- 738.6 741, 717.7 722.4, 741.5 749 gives -0.12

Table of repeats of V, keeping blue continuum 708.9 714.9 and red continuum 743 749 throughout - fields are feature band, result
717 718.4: 0.06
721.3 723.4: 0.12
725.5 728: -0.11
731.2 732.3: -0.13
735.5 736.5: -0.03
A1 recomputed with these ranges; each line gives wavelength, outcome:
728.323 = 8.089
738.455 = 9.473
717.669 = 5.358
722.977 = 6.135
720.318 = 4.796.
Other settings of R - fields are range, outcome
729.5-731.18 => 7.95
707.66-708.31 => 6.77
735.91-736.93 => 8.66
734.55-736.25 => 8.56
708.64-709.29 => 5.17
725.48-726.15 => 7.3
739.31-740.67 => 9.08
